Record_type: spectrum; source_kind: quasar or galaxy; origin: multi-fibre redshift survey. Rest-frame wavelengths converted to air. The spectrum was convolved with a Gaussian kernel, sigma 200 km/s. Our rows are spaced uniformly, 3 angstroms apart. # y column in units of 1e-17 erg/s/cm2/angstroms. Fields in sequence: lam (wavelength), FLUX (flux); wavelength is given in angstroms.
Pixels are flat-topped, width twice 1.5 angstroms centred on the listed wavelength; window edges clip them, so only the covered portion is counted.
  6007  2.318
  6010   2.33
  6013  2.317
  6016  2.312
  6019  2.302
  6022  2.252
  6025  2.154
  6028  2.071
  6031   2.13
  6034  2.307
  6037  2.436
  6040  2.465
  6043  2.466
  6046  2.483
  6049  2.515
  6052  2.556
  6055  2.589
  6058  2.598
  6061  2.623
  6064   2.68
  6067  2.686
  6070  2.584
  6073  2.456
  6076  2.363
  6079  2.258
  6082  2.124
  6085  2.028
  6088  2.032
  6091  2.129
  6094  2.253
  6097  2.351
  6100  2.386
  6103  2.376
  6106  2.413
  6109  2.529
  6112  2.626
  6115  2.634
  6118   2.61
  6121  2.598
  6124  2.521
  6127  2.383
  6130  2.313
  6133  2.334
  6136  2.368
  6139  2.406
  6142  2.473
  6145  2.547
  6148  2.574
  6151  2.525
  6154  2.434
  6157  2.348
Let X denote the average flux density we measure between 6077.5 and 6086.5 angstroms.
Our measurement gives 2.14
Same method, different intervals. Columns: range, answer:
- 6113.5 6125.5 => 2.59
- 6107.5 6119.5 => 2.6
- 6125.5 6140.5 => 2.36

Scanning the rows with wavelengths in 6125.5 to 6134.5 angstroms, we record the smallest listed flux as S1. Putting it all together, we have 2.313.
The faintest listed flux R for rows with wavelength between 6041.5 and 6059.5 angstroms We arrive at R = 2.466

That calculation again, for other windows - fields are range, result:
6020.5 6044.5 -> 2.071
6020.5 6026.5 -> 2.154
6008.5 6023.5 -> 2.252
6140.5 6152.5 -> 2.473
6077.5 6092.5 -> 2.028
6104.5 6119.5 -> 2.413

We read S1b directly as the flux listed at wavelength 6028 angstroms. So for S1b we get 2.071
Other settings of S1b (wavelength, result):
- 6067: 2.686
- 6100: 2.386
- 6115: 2.634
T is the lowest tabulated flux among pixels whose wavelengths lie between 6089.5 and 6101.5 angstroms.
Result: 2.129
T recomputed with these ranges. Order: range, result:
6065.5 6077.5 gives 2.363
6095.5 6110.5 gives 2.351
